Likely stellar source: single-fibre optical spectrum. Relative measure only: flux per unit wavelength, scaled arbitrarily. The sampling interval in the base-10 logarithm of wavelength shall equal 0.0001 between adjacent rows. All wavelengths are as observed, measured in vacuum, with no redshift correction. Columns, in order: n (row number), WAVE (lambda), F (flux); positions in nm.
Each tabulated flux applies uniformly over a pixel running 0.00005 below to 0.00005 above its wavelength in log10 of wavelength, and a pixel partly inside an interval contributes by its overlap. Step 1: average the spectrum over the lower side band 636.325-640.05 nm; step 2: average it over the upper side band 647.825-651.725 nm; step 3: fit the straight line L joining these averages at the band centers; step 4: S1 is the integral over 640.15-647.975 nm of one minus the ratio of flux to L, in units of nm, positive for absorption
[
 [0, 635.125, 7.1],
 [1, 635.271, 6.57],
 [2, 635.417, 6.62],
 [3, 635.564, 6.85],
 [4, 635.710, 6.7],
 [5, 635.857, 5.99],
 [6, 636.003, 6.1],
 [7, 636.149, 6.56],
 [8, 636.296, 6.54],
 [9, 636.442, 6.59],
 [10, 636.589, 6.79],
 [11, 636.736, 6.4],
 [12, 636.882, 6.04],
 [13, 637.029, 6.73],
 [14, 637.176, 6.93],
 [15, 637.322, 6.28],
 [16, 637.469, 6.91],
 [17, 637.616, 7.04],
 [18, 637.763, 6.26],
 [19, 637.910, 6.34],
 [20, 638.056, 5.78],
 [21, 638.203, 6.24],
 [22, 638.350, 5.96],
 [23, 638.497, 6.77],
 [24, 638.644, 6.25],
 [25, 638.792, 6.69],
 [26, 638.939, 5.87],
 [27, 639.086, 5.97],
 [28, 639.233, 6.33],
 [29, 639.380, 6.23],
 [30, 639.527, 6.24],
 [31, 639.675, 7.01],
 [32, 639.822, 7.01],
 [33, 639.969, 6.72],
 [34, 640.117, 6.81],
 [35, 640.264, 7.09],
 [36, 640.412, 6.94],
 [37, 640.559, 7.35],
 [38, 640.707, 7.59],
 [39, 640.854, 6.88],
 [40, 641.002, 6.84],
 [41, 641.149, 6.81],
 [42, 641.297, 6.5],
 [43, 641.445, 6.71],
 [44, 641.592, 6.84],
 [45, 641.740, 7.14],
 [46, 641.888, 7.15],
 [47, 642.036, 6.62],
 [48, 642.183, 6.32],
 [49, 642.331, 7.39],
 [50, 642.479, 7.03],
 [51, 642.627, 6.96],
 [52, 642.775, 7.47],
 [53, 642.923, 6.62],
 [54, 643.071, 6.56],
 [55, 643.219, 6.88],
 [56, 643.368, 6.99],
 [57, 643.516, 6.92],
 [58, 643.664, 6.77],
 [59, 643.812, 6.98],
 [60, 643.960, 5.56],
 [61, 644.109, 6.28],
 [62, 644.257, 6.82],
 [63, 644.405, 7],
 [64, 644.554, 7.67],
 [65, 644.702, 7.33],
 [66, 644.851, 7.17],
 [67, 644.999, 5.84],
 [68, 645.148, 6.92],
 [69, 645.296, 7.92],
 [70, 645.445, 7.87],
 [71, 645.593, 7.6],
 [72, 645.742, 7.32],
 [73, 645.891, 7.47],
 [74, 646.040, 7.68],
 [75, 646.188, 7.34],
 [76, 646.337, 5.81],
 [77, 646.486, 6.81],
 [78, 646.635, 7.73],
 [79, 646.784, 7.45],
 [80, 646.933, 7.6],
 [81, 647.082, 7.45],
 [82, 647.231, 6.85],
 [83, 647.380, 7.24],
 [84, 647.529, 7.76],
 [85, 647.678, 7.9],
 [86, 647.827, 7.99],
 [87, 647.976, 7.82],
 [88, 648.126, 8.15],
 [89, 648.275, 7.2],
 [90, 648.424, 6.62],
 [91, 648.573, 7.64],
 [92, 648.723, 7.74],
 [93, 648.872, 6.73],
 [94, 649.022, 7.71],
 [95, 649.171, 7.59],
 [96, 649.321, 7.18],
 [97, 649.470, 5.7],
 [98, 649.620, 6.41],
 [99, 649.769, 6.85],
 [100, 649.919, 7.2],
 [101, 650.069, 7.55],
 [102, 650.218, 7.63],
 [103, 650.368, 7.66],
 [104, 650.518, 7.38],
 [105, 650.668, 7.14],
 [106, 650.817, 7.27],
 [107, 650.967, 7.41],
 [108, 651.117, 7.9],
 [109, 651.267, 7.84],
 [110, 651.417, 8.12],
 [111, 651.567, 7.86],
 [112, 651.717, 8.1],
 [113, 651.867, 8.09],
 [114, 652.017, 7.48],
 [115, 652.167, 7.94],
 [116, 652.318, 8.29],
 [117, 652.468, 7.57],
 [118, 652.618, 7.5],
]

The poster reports -0.162 nm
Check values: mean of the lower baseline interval 6.46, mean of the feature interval 7.08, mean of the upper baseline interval 7.4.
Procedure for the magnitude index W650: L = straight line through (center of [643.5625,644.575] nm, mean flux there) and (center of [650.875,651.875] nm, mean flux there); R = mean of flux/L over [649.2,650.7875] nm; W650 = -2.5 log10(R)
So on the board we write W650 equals 0.08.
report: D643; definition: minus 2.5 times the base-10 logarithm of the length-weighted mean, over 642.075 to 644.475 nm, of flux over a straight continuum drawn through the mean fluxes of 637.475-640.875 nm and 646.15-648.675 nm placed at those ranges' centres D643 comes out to 0.03 mag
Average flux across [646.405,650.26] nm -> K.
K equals 7.32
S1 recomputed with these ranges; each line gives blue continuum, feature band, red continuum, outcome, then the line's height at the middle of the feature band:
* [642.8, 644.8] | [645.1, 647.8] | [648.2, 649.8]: -0.18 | 6.93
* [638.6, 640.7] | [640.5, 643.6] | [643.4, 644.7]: -0.09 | 6.72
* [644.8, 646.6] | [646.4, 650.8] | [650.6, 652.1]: 0.07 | 7.45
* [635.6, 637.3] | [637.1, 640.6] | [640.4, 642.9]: 0.09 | 6.71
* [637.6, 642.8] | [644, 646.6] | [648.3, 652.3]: -0.01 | 7.06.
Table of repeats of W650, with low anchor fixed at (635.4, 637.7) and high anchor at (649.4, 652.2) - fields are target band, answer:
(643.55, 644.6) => 0.051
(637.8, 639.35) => 0.078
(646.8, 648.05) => -0.049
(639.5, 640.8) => -0.033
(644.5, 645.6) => -0.027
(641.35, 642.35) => 0.007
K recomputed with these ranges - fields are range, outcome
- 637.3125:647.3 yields 6.85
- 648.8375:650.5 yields 7.13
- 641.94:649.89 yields 7.12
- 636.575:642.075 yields 6.63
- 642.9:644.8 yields 6.81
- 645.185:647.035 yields 7.38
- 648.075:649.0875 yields 7.38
